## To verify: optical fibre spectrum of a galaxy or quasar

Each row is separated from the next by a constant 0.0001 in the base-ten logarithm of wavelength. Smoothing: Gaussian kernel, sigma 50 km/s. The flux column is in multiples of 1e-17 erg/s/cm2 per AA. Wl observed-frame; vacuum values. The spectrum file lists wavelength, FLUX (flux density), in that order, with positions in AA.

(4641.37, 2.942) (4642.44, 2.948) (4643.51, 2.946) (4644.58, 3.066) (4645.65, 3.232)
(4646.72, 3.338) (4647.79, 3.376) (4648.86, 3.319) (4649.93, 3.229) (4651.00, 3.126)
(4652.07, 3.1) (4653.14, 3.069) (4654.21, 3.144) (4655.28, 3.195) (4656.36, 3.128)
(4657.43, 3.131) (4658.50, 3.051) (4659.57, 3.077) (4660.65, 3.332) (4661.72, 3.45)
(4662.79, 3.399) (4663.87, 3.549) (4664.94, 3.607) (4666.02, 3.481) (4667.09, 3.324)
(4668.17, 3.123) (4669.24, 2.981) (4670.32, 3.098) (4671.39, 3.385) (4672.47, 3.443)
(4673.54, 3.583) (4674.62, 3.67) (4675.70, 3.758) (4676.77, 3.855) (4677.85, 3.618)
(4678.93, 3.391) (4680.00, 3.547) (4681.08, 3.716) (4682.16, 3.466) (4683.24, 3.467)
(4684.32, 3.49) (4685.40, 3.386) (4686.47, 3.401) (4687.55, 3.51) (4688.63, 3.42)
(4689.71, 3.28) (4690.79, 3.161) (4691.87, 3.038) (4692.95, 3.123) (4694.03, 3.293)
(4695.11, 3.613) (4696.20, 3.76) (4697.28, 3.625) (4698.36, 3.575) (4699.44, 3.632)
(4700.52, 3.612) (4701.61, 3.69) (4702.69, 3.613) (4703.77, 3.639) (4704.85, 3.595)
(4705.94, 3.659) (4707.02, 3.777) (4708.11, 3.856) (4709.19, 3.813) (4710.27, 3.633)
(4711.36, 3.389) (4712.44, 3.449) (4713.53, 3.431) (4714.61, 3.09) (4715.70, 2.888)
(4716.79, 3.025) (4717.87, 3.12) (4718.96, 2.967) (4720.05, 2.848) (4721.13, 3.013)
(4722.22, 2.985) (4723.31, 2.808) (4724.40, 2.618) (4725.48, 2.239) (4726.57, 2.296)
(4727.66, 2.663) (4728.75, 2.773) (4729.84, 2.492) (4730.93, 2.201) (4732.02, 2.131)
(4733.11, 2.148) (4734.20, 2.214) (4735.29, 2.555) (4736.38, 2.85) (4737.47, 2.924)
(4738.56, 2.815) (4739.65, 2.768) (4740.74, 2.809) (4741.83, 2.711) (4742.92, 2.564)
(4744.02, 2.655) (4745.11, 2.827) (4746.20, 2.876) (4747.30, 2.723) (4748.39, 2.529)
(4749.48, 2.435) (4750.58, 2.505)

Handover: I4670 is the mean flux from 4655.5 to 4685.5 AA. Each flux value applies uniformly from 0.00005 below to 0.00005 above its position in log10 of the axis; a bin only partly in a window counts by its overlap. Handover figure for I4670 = 3.41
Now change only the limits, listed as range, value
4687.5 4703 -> 3.46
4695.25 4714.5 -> 3.62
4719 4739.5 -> 2.6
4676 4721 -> 3.45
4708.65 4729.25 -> 3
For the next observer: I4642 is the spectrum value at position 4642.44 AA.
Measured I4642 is 2.948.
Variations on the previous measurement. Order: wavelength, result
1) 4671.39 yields 3.385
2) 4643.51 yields 2.946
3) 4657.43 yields 3.131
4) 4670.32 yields 3.098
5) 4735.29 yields 2.555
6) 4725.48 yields 2.239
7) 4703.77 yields 3.639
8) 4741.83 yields 2.711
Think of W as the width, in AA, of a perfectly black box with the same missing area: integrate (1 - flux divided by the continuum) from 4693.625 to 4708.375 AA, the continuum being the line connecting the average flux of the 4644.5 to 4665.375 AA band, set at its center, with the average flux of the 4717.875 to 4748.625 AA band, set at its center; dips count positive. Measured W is -3.8 AA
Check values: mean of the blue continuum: 3.25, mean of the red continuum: 2.65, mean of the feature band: 3.64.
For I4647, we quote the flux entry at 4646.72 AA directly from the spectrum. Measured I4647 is 3.338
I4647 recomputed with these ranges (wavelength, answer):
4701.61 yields 3.69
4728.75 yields 2.773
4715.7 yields 2.888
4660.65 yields 3.332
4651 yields 3.126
